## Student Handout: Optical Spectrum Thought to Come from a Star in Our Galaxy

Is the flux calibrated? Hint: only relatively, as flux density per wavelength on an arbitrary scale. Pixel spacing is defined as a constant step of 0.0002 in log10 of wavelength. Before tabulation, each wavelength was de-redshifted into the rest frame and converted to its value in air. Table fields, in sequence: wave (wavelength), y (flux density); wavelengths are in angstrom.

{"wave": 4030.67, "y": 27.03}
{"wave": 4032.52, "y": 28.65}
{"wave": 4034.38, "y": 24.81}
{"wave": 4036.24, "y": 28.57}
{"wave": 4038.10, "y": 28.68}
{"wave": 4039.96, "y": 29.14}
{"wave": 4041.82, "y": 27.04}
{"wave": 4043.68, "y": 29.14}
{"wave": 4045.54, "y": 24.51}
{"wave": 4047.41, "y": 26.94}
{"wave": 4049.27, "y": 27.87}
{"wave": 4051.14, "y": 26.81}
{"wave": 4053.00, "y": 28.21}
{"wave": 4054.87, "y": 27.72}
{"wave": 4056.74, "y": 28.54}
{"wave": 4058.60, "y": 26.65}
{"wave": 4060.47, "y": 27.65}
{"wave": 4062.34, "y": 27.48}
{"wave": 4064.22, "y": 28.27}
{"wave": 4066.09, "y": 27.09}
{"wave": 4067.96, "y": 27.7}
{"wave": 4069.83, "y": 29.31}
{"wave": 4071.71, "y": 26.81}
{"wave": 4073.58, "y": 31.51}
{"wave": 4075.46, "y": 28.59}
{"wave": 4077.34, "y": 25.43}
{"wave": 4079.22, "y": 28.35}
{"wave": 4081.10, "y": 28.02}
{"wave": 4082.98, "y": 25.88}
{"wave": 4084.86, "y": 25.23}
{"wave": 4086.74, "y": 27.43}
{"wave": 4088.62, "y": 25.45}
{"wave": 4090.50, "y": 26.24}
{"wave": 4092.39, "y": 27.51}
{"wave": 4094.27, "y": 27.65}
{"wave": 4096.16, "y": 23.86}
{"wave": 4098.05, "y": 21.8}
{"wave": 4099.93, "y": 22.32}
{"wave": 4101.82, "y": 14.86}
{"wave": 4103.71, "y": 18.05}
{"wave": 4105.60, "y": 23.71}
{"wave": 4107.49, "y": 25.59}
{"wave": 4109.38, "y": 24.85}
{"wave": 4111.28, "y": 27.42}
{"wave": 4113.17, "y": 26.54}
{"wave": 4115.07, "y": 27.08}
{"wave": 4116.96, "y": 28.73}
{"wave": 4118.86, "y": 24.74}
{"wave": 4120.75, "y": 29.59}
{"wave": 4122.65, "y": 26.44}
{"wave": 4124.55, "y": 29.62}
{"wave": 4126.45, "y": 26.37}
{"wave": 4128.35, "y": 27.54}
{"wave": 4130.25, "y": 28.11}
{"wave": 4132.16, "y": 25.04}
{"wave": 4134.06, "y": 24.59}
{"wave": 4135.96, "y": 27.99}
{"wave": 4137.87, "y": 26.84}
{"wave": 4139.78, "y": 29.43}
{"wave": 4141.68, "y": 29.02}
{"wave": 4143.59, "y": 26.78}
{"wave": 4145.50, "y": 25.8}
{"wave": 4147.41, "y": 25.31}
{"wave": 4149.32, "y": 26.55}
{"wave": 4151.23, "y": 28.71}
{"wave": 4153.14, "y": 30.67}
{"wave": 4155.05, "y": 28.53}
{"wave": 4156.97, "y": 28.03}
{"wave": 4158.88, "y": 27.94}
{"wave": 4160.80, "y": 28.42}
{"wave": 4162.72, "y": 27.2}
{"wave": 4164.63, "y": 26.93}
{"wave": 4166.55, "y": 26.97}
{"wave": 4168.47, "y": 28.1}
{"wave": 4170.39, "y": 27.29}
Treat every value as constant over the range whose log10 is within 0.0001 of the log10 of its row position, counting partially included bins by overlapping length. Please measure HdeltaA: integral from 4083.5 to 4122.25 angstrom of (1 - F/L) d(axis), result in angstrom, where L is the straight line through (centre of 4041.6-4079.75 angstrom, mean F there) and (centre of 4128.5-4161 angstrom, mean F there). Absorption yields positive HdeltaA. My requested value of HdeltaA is 3.70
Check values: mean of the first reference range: 27.7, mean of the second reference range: 27.5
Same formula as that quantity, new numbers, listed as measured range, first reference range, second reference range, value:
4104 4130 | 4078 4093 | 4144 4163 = 0.6 angstrom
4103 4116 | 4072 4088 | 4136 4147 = 1.2 angstrom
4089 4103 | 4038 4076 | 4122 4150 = 2.0 angstrom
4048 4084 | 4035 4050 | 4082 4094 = -1.0 angstrom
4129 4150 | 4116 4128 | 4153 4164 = 0.8 angstrom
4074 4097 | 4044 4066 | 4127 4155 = 0.5 angstrom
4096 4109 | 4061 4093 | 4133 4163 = 2.9 angstrom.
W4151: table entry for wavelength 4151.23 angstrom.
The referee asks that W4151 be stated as 28.71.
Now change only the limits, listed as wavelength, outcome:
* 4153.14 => 30.67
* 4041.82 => 27.04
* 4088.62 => 25.45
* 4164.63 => 26.93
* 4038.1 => 28.68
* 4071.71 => 26.81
